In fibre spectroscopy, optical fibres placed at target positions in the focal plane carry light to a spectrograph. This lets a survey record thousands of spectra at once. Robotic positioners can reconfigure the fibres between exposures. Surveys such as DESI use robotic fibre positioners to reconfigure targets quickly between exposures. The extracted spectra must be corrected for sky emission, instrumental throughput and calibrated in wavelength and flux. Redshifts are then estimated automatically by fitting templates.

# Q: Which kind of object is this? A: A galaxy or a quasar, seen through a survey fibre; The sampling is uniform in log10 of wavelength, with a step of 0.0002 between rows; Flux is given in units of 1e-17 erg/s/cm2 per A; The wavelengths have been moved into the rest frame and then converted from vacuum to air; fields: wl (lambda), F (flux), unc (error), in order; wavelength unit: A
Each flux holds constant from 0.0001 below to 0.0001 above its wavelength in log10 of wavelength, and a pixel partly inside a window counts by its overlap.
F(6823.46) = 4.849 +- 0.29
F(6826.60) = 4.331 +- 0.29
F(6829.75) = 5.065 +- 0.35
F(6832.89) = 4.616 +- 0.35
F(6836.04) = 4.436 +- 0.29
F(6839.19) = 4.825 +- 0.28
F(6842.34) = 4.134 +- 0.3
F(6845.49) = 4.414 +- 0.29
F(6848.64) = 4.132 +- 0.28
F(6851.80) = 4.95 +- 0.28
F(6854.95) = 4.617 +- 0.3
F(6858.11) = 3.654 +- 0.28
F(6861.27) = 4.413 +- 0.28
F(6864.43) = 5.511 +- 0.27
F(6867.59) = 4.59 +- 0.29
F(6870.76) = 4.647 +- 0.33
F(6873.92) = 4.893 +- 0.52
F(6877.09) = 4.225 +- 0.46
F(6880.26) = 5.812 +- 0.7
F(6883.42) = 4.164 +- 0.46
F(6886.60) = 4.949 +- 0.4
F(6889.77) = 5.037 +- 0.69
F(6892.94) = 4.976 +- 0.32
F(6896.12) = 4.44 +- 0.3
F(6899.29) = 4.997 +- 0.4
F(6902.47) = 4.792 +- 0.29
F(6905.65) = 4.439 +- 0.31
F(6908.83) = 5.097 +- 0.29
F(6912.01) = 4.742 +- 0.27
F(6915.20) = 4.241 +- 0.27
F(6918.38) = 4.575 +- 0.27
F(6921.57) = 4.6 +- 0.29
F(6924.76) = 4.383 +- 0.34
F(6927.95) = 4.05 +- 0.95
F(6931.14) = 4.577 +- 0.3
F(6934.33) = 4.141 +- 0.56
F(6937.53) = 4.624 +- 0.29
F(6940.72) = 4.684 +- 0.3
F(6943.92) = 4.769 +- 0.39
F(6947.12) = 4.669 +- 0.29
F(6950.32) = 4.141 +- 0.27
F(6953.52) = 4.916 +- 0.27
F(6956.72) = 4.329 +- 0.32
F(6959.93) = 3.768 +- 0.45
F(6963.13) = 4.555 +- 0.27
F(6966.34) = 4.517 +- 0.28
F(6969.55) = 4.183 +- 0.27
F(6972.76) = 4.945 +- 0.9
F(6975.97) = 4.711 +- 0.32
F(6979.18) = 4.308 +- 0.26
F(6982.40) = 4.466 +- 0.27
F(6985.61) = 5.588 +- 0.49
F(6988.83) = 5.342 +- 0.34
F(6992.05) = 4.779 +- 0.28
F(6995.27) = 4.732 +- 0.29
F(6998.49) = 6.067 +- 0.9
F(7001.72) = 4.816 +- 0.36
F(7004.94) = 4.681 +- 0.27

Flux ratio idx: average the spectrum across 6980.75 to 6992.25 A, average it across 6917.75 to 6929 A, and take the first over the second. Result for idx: 1.15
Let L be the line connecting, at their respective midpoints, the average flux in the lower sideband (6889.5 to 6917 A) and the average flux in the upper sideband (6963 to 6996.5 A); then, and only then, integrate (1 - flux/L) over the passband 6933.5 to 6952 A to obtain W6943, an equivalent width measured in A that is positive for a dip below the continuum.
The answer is 0.9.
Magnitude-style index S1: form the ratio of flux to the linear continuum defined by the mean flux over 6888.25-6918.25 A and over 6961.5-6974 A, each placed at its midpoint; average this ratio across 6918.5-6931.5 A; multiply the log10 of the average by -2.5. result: 0.065 mag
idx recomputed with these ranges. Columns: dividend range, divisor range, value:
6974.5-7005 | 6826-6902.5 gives 1.06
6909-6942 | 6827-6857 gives 0.99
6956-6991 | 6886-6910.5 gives 0.96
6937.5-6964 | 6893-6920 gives 0.96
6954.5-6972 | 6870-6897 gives 0.90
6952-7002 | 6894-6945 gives 1.04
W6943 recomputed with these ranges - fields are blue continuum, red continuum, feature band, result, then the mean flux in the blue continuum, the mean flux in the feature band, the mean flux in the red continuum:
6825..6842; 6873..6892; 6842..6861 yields 1.48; 4.62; 4.34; 4.85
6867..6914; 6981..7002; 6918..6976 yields 5.93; 4.79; 4.47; 5.14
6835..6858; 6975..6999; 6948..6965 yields 1.72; 4.45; 4.36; 4.96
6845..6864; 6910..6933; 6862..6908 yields -3.86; 4.43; 4.82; 4.46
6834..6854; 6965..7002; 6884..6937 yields 0.61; 4.49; 4.62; 4.88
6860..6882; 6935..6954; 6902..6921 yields 0.33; 4.87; 4.64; 4.59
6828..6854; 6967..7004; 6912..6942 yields 1.99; 4.57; 4.44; 4.89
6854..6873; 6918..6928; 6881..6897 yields -0.94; 4.58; 4.78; 4.43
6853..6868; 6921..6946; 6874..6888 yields -0.79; 4.57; 4.79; 4.48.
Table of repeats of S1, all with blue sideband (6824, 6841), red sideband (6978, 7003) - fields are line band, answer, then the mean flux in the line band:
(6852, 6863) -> 0.09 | 4.34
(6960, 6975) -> 0.11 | 4.48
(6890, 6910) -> 0.00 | 4.8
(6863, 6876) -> -0.03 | 4.88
